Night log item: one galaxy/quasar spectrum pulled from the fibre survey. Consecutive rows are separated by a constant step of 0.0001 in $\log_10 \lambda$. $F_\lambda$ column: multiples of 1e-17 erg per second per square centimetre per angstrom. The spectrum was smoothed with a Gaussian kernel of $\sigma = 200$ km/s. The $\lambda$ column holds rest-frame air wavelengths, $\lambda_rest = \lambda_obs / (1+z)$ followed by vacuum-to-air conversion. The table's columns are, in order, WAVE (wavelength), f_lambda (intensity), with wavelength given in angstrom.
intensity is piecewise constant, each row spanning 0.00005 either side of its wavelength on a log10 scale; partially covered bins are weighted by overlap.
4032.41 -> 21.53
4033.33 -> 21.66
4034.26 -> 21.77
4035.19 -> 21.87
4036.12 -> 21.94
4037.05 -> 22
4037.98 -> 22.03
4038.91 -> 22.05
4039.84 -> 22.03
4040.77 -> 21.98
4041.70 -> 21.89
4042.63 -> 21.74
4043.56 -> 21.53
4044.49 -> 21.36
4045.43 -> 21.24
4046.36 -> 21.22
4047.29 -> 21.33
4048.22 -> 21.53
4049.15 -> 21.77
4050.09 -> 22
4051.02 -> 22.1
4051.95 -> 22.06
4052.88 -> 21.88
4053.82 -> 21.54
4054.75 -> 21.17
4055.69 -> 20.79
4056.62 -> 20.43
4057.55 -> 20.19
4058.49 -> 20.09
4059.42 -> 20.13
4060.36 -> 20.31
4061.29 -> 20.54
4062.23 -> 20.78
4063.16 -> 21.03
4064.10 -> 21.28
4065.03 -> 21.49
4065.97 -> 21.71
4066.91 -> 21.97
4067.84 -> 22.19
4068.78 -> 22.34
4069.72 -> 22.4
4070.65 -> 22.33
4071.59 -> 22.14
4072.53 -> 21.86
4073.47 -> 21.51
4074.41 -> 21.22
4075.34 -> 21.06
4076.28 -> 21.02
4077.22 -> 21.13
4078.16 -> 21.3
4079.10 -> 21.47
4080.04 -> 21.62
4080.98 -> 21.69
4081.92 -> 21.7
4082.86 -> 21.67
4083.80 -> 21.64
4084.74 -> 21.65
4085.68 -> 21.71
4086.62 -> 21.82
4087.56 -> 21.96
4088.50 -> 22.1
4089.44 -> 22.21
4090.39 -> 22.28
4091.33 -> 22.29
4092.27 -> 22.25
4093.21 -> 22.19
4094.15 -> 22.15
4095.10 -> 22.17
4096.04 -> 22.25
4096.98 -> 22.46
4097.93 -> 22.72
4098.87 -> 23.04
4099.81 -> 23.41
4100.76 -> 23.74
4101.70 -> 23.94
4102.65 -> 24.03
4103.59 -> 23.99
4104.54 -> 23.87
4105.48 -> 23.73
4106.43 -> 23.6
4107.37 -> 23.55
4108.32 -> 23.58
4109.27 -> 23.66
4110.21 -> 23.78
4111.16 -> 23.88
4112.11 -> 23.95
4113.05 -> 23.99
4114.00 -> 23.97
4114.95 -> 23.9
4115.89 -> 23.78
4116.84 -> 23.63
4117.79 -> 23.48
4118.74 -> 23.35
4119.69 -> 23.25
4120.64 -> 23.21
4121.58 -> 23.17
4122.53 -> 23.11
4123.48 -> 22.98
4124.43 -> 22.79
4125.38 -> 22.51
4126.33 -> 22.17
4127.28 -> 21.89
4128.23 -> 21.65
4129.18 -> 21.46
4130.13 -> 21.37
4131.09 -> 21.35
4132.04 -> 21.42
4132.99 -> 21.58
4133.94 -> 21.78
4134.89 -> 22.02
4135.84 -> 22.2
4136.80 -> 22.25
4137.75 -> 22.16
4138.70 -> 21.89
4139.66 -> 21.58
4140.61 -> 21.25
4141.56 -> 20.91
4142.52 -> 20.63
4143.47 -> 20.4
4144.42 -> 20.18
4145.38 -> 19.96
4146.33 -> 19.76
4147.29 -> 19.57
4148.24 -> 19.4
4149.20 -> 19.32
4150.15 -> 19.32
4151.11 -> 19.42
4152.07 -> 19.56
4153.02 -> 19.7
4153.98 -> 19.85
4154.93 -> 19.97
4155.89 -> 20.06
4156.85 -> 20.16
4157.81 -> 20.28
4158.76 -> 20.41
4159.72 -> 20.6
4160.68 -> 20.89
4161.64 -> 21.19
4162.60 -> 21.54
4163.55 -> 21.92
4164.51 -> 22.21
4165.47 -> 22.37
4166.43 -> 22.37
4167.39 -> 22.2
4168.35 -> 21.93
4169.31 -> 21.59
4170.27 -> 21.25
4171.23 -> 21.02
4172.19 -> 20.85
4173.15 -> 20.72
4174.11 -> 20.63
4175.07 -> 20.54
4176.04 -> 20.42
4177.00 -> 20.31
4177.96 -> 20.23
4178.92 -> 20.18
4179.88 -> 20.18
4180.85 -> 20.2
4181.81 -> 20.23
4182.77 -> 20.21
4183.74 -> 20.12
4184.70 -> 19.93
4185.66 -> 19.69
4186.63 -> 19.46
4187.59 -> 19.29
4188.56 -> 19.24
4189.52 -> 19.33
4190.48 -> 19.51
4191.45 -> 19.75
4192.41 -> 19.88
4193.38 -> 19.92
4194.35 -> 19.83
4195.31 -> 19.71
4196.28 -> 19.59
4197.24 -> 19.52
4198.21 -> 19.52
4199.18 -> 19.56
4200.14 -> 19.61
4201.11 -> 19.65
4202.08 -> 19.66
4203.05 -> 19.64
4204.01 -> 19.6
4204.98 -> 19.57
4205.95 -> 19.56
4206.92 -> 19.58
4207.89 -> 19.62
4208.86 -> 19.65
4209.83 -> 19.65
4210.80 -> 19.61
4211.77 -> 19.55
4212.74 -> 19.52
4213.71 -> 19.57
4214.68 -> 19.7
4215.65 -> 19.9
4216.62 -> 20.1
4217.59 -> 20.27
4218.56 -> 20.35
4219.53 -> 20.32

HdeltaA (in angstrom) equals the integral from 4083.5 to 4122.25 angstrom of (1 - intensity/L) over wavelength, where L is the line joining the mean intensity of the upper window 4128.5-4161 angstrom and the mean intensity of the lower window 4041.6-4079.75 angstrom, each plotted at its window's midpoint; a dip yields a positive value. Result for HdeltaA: -3.77 angstrom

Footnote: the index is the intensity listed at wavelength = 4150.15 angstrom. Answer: 19.32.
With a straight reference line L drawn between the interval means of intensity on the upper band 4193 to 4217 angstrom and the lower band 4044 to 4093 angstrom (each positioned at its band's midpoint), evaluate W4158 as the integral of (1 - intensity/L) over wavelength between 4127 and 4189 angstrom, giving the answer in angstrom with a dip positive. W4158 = -1.36 angstrom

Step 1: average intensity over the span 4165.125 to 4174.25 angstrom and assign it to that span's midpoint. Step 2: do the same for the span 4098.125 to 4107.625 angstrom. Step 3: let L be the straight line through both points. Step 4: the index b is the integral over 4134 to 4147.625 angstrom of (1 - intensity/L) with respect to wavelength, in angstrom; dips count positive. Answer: 0.8 angstrom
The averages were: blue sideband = 23.7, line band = 21.1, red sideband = 21.5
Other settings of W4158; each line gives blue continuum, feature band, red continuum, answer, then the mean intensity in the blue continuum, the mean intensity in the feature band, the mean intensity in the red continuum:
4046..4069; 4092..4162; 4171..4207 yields -4.9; 21.3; 22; 19.9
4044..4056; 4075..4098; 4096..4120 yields 1.0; 21.5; 21.8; 23.6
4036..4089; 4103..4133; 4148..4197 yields -3.1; 21.5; 23.1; 20.4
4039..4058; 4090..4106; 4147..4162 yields -1.7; 21.5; 23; 20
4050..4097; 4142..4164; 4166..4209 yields 0.4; 21.6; 20.2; 20.1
